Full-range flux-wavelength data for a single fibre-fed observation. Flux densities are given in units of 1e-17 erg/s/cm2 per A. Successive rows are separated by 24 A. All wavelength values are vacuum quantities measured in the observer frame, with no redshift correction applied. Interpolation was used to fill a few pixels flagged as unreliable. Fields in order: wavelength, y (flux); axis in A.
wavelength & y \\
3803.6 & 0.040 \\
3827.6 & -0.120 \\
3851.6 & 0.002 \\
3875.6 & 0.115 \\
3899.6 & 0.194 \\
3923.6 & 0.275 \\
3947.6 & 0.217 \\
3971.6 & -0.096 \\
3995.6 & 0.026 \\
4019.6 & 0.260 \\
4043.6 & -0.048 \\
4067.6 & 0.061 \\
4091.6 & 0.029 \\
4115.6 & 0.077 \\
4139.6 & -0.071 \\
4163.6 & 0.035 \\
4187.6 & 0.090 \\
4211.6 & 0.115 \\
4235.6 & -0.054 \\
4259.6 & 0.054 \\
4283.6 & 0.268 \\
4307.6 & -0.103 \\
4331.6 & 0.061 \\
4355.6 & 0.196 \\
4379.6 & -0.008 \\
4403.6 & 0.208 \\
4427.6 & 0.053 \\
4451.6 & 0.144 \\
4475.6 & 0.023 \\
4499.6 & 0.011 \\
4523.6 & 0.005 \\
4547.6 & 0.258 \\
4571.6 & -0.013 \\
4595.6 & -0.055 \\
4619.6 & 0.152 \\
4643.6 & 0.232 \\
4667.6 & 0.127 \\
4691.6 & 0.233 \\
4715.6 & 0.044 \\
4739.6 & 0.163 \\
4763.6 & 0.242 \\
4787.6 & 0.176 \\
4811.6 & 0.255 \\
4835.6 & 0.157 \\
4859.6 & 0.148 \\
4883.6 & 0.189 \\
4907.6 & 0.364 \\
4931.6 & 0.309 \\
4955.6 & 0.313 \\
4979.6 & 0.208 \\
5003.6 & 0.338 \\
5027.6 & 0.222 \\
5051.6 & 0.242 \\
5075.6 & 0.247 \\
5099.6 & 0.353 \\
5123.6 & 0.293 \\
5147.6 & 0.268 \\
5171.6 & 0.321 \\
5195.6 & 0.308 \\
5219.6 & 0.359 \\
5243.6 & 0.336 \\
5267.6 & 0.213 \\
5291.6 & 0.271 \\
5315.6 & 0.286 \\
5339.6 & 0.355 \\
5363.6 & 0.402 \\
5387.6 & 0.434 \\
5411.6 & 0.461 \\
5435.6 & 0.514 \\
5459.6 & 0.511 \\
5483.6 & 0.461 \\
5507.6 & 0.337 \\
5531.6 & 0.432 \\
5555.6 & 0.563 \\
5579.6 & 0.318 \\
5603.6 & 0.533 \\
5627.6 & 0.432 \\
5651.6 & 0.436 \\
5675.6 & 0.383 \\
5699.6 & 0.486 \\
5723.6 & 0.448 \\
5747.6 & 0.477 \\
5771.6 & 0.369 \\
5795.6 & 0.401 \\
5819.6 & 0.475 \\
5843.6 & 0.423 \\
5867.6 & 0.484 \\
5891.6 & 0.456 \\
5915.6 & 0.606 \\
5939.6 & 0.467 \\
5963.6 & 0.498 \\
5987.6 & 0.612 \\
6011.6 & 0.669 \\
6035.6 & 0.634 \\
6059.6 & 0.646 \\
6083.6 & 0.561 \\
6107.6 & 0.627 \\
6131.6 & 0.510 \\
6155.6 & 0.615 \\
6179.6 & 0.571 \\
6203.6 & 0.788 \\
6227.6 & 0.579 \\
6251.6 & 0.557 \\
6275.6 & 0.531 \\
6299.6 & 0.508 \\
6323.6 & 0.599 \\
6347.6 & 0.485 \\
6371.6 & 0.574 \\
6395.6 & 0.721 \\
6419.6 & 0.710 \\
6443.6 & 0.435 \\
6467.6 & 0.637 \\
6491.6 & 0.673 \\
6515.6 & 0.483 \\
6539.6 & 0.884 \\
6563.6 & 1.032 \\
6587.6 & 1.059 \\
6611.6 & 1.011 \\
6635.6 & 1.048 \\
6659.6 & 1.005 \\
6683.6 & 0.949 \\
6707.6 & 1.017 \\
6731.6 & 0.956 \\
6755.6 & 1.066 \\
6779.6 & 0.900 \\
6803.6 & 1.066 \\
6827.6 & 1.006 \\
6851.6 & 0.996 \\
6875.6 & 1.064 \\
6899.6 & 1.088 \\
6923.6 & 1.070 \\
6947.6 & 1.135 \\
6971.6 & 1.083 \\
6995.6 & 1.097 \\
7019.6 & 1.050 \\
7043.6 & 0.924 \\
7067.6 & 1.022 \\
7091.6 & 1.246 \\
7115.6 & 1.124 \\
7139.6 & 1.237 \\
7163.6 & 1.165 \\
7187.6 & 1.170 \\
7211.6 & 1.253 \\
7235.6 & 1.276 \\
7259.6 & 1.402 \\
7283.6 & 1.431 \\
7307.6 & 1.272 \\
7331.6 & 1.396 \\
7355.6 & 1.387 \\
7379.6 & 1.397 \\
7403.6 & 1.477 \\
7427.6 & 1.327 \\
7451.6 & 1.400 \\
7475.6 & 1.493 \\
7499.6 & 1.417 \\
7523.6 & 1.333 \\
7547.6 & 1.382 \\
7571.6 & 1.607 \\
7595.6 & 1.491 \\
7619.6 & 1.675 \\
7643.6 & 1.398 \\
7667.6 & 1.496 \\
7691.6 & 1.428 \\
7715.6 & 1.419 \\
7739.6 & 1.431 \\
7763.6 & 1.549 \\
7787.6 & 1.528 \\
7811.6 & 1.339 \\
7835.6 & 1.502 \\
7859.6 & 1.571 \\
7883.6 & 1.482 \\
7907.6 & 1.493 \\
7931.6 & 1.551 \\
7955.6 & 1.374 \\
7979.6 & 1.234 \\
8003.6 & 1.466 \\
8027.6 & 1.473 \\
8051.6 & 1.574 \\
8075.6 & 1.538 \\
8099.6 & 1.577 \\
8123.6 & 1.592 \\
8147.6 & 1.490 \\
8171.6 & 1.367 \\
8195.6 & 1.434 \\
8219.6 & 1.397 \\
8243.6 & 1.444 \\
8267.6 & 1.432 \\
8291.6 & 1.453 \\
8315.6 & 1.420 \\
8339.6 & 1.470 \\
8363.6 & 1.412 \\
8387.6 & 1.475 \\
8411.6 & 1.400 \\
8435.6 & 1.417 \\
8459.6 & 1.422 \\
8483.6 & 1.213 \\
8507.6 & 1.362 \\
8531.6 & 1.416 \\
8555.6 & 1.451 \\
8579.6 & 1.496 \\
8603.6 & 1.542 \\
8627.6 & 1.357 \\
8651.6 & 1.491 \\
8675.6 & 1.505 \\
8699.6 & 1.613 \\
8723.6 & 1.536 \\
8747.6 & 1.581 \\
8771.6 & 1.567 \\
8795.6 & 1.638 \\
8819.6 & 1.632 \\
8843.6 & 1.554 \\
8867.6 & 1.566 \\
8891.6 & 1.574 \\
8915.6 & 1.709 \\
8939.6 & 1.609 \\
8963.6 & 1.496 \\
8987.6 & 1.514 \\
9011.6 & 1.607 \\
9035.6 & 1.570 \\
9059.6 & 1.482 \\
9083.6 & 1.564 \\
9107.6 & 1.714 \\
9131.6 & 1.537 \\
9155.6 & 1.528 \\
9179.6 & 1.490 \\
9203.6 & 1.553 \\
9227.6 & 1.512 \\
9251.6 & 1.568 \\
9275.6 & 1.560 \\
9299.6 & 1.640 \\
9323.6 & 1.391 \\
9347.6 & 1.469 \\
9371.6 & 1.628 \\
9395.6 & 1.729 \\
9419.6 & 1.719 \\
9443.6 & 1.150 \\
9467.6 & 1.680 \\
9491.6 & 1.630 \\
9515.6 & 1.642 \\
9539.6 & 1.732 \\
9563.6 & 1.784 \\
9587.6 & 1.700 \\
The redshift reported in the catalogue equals 0.64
